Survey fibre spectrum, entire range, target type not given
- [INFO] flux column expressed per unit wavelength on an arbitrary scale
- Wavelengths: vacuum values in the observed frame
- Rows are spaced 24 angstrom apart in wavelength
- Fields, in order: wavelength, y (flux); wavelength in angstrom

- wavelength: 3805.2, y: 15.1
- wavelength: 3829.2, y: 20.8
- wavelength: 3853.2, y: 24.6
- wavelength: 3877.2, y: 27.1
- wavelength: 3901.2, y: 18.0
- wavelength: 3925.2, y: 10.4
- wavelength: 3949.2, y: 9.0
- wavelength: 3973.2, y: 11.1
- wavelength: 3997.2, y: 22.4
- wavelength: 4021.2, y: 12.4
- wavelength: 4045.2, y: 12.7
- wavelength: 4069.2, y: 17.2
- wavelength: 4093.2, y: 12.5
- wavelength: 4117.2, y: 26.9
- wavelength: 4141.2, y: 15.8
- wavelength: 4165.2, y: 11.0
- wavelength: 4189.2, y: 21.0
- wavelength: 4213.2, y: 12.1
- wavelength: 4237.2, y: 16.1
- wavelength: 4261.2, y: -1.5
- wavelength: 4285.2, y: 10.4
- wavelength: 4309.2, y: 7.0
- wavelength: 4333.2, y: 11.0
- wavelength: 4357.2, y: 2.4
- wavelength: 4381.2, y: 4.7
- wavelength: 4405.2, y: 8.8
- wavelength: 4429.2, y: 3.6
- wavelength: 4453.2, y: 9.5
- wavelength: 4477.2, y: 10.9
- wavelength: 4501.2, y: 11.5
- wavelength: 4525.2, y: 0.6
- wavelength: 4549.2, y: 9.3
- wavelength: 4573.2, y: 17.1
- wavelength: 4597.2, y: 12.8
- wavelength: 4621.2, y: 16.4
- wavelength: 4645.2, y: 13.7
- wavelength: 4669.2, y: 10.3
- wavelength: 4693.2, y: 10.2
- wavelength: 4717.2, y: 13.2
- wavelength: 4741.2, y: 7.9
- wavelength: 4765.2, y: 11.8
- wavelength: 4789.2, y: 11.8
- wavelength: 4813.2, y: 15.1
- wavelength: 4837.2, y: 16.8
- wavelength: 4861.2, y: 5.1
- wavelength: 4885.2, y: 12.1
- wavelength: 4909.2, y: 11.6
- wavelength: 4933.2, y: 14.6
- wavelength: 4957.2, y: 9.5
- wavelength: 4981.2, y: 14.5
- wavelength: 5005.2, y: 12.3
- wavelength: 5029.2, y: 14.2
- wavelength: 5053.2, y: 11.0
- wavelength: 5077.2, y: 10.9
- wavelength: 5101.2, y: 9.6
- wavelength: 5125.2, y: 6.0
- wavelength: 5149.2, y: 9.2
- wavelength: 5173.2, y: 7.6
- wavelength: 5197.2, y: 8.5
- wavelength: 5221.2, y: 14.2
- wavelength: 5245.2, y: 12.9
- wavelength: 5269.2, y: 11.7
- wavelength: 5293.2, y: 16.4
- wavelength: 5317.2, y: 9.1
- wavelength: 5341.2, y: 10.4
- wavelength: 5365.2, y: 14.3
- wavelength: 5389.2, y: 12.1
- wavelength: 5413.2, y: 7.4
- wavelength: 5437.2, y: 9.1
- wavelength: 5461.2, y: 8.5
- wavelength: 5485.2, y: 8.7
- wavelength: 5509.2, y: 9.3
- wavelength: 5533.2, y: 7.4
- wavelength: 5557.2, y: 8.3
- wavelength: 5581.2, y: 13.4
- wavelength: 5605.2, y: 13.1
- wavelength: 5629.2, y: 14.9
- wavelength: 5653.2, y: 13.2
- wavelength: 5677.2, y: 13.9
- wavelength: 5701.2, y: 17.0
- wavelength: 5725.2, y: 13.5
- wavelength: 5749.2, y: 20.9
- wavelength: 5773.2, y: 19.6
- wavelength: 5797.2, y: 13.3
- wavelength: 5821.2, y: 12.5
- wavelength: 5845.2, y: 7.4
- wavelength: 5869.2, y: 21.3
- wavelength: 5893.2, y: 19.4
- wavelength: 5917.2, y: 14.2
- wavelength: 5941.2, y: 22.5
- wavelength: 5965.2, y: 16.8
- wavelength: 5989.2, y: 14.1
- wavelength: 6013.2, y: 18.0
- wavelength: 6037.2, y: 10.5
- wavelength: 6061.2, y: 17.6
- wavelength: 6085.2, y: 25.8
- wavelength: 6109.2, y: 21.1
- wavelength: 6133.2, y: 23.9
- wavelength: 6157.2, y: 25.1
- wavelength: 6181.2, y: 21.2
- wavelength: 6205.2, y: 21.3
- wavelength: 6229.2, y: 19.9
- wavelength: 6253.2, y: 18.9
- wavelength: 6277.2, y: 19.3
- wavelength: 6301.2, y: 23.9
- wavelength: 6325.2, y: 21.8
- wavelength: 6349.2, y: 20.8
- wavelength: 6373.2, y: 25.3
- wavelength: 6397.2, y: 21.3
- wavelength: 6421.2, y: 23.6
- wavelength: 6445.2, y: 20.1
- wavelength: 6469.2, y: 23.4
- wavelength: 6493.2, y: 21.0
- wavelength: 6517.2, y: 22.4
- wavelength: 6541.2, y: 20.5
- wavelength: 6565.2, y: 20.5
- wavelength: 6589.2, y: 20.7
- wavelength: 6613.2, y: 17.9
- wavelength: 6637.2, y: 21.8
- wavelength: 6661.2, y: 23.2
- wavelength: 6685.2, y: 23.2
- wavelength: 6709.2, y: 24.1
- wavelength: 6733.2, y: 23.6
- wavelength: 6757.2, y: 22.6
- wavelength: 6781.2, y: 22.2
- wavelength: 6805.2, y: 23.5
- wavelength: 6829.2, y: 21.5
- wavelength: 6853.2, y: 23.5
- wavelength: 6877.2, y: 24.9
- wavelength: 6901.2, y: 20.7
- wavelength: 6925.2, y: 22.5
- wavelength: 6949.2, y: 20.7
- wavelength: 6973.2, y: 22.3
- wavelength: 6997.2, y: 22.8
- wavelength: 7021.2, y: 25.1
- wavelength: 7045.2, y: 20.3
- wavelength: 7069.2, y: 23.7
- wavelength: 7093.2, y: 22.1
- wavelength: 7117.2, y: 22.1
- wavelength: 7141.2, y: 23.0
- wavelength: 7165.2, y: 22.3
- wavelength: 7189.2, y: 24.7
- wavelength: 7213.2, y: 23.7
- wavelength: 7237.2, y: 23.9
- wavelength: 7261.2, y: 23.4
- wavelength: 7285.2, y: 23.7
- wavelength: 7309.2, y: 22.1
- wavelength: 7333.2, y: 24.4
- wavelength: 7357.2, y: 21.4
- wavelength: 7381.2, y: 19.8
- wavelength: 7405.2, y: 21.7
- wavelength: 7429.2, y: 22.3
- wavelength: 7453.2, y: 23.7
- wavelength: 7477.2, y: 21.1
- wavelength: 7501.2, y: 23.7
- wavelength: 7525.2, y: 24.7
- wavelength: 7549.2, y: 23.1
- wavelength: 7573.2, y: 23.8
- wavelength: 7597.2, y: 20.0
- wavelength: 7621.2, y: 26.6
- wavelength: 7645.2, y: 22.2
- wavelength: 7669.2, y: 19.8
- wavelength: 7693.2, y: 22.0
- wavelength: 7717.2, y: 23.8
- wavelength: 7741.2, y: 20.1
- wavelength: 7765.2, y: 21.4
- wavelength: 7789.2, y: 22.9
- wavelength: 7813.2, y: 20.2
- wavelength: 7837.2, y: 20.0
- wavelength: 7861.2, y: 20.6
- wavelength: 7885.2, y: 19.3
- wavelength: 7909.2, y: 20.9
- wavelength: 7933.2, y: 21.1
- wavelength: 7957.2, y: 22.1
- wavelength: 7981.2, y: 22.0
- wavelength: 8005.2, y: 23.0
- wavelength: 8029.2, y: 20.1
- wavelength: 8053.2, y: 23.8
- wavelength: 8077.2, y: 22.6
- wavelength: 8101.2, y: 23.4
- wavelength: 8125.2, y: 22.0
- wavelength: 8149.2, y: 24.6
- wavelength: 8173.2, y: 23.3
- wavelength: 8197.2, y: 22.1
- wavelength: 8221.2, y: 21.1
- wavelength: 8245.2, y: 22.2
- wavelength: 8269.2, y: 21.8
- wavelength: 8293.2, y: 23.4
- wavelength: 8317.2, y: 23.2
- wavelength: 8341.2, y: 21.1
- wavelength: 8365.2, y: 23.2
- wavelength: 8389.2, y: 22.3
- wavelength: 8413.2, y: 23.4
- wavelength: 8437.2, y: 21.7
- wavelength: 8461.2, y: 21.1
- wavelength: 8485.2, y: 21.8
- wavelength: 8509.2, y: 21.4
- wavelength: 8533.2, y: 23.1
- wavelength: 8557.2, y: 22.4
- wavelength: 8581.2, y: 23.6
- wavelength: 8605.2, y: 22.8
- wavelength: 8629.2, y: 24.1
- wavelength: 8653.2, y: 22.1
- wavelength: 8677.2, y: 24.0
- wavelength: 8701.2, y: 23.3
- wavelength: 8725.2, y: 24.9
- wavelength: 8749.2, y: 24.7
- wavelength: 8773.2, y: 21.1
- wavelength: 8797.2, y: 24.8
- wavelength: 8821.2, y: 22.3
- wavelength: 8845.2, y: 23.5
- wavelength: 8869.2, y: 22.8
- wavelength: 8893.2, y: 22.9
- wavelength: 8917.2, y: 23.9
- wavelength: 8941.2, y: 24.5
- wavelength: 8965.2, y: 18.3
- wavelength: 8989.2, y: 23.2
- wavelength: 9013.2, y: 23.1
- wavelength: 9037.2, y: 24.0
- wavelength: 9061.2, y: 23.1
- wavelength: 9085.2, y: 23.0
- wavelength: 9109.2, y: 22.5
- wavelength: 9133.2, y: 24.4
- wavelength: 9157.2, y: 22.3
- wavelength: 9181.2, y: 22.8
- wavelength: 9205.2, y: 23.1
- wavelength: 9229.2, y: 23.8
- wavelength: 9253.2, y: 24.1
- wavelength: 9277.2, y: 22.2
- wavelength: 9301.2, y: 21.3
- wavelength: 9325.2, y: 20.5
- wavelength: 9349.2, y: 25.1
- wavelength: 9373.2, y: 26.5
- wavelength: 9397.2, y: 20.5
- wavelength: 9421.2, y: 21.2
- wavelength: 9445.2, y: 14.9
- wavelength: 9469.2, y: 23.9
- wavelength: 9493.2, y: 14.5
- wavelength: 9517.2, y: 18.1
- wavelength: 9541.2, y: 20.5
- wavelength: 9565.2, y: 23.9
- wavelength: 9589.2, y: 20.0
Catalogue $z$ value 0.52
